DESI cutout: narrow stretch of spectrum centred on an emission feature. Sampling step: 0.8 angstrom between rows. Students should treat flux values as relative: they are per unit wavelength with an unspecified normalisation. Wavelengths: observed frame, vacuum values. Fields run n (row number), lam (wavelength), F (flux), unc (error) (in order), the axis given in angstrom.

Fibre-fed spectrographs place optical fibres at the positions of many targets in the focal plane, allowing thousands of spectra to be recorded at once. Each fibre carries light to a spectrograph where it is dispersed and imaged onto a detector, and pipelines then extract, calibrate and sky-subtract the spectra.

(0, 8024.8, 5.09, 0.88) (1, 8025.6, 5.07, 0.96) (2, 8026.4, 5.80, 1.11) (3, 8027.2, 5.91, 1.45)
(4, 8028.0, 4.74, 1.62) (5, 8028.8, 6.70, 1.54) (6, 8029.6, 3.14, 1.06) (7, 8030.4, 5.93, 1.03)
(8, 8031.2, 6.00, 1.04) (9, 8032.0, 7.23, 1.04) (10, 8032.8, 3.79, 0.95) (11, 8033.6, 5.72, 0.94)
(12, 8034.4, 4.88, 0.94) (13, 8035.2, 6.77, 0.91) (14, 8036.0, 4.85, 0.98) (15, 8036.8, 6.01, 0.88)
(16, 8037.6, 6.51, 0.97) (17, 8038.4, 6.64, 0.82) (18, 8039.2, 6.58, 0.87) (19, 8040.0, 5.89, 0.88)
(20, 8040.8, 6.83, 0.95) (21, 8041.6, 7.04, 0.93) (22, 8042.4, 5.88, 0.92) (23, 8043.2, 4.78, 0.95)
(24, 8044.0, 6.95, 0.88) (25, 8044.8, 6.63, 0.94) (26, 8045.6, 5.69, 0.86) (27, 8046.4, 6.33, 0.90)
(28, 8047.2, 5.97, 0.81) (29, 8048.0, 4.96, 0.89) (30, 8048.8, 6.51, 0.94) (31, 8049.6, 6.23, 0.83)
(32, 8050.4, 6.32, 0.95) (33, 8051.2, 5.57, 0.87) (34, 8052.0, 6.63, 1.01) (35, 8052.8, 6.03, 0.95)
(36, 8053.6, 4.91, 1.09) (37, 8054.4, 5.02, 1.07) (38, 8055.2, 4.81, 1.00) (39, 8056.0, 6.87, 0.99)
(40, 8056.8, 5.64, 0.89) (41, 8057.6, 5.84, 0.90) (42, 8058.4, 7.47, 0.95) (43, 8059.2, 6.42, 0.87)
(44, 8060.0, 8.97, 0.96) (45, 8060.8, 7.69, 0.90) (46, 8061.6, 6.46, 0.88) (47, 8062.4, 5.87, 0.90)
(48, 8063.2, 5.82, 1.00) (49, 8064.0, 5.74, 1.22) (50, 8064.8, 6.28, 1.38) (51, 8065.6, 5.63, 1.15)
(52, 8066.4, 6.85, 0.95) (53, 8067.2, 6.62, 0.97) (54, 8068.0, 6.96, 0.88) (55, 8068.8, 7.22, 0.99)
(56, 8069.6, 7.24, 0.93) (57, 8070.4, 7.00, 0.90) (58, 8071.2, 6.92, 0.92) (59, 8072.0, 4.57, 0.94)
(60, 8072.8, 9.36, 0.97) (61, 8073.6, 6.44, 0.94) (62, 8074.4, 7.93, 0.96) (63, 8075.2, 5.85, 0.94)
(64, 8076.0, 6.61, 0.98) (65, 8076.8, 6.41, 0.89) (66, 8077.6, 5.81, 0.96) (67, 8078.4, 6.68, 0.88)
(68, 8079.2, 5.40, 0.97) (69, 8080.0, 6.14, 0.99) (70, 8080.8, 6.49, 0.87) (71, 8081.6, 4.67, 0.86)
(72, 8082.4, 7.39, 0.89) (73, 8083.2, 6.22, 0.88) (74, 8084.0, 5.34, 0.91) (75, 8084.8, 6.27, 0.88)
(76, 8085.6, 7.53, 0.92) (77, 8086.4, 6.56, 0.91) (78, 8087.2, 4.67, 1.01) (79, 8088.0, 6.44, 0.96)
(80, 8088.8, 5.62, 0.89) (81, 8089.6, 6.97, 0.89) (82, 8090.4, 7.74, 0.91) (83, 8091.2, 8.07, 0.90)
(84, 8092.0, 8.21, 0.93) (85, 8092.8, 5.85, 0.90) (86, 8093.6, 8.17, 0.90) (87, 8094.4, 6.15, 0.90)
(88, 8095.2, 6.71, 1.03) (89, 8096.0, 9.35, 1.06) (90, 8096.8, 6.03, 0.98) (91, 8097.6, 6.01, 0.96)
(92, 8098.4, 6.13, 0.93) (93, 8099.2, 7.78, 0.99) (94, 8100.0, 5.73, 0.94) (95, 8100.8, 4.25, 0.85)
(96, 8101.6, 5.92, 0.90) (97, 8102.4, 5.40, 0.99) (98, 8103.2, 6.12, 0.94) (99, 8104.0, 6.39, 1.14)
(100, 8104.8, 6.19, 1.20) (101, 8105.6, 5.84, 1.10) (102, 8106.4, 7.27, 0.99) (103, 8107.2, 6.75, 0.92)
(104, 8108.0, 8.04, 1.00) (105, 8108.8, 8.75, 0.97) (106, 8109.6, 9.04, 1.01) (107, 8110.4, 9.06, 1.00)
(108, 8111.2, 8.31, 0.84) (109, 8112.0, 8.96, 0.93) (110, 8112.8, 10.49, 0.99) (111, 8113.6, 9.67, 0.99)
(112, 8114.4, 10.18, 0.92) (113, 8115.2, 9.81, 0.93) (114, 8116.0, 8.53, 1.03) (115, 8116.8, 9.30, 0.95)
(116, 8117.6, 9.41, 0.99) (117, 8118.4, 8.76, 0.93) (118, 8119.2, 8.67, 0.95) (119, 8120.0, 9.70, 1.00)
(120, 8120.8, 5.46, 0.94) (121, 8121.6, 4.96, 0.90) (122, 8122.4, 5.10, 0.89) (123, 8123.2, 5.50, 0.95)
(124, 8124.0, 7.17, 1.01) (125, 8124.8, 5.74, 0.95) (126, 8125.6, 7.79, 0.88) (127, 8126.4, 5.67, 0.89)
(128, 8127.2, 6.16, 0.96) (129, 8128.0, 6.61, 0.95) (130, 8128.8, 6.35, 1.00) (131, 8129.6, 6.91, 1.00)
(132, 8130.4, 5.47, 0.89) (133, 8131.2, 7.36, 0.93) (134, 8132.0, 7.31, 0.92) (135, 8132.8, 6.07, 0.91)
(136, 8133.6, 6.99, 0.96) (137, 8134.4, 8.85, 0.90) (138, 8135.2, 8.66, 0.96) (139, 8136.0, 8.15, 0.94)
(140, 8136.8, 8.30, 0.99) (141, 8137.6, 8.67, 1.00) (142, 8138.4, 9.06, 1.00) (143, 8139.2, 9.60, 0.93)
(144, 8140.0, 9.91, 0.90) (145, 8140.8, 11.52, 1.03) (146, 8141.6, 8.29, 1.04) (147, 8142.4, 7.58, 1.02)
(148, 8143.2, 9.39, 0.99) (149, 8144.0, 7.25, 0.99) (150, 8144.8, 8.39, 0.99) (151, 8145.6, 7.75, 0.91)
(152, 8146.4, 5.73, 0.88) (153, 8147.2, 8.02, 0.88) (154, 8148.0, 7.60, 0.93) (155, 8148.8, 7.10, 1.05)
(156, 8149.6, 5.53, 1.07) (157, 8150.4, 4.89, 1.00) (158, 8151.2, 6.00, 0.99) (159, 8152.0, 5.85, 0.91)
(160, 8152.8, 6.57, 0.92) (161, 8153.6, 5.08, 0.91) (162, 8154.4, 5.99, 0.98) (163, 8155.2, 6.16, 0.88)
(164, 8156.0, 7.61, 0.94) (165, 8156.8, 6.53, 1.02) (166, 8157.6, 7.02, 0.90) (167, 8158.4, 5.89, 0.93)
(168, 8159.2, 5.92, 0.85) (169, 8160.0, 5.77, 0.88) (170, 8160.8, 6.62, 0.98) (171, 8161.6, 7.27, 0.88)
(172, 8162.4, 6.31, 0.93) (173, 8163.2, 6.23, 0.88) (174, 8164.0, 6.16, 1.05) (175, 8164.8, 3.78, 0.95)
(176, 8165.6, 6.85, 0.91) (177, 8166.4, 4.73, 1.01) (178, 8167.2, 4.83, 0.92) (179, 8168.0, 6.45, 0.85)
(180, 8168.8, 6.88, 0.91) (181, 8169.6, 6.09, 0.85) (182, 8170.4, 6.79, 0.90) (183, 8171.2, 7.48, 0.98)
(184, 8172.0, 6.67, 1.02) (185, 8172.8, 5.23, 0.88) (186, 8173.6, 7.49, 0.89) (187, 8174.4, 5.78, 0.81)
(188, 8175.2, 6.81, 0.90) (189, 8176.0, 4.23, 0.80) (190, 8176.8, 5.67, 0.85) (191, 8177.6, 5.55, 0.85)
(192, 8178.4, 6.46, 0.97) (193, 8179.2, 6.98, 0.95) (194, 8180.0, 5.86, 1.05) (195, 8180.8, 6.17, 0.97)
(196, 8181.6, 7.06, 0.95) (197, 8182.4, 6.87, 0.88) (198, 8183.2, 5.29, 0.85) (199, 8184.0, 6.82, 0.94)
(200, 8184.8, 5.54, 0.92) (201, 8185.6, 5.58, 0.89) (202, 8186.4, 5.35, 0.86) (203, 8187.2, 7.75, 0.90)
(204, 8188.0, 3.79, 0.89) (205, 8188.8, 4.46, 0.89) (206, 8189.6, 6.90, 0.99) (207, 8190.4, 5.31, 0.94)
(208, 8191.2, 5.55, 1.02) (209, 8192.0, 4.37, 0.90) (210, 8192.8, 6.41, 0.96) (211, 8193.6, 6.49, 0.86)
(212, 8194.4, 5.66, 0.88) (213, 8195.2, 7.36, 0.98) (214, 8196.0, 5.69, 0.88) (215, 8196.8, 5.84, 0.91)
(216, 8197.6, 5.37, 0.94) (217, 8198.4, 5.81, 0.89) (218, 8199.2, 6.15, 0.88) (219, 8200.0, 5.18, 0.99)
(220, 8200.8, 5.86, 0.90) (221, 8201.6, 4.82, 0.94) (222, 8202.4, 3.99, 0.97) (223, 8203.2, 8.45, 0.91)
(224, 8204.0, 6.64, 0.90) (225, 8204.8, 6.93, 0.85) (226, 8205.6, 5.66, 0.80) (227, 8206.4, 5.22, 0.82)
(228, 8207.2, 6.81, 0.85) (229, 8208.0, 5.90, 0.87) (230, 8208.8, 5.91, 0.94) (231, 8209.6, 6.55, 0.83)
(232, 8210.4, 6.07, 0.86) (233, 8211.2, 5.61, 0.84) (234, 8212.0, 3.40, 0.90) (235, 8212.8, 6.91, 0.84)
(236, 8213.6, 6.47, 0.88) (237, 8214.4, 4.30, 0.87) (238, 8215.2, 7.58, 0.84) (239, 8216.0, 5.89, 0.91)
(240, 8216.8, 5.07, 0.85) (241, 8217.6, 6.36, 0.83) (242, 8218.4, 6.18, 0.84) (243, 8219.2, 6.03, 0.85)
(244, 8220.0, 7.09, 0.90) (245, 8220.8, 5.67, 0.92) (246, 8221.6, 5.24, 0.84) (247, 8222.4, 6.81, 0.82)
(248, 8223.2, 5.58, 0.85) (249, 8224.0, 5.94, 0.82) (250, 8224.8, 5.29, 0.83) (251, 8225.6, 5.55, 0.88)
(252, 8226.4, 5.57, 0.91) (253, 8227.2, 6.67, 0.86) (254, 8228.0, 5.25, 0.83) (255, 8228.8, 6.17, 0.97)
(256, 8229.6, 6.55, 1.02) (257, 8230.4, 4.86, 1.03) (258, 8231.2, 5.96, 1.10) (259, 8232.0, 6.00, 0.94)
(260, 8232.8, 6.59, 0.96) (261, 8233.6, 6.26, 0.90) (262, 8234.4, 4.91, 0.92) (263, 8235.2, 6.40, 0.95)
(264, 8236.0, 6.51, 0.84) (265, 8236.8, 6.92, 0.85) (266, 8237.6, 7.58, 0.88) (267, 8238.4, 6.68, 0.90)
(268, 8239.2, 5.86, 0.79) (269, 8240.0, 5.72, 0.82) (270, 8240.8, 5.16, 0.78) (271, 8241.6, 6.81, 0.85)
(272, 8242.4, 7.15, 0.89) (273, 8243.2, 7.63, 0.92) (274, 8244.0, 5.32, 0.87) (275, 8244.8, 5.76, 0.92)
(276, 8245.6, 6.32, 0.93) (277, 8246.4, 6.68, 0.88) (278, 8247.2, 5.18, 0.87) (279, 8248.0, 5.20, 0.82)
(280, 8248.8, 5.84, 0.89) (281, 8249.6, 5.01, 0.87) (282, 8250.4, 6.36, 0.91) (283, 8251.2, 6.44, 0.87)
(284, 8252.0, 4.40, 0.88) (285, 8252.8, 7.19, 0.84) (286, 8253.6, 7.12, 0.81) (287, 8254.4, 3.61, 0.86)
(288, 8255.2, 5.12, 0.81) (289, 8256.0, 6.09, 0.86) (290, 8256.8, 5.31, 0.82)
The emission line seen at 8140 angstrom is [N II]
